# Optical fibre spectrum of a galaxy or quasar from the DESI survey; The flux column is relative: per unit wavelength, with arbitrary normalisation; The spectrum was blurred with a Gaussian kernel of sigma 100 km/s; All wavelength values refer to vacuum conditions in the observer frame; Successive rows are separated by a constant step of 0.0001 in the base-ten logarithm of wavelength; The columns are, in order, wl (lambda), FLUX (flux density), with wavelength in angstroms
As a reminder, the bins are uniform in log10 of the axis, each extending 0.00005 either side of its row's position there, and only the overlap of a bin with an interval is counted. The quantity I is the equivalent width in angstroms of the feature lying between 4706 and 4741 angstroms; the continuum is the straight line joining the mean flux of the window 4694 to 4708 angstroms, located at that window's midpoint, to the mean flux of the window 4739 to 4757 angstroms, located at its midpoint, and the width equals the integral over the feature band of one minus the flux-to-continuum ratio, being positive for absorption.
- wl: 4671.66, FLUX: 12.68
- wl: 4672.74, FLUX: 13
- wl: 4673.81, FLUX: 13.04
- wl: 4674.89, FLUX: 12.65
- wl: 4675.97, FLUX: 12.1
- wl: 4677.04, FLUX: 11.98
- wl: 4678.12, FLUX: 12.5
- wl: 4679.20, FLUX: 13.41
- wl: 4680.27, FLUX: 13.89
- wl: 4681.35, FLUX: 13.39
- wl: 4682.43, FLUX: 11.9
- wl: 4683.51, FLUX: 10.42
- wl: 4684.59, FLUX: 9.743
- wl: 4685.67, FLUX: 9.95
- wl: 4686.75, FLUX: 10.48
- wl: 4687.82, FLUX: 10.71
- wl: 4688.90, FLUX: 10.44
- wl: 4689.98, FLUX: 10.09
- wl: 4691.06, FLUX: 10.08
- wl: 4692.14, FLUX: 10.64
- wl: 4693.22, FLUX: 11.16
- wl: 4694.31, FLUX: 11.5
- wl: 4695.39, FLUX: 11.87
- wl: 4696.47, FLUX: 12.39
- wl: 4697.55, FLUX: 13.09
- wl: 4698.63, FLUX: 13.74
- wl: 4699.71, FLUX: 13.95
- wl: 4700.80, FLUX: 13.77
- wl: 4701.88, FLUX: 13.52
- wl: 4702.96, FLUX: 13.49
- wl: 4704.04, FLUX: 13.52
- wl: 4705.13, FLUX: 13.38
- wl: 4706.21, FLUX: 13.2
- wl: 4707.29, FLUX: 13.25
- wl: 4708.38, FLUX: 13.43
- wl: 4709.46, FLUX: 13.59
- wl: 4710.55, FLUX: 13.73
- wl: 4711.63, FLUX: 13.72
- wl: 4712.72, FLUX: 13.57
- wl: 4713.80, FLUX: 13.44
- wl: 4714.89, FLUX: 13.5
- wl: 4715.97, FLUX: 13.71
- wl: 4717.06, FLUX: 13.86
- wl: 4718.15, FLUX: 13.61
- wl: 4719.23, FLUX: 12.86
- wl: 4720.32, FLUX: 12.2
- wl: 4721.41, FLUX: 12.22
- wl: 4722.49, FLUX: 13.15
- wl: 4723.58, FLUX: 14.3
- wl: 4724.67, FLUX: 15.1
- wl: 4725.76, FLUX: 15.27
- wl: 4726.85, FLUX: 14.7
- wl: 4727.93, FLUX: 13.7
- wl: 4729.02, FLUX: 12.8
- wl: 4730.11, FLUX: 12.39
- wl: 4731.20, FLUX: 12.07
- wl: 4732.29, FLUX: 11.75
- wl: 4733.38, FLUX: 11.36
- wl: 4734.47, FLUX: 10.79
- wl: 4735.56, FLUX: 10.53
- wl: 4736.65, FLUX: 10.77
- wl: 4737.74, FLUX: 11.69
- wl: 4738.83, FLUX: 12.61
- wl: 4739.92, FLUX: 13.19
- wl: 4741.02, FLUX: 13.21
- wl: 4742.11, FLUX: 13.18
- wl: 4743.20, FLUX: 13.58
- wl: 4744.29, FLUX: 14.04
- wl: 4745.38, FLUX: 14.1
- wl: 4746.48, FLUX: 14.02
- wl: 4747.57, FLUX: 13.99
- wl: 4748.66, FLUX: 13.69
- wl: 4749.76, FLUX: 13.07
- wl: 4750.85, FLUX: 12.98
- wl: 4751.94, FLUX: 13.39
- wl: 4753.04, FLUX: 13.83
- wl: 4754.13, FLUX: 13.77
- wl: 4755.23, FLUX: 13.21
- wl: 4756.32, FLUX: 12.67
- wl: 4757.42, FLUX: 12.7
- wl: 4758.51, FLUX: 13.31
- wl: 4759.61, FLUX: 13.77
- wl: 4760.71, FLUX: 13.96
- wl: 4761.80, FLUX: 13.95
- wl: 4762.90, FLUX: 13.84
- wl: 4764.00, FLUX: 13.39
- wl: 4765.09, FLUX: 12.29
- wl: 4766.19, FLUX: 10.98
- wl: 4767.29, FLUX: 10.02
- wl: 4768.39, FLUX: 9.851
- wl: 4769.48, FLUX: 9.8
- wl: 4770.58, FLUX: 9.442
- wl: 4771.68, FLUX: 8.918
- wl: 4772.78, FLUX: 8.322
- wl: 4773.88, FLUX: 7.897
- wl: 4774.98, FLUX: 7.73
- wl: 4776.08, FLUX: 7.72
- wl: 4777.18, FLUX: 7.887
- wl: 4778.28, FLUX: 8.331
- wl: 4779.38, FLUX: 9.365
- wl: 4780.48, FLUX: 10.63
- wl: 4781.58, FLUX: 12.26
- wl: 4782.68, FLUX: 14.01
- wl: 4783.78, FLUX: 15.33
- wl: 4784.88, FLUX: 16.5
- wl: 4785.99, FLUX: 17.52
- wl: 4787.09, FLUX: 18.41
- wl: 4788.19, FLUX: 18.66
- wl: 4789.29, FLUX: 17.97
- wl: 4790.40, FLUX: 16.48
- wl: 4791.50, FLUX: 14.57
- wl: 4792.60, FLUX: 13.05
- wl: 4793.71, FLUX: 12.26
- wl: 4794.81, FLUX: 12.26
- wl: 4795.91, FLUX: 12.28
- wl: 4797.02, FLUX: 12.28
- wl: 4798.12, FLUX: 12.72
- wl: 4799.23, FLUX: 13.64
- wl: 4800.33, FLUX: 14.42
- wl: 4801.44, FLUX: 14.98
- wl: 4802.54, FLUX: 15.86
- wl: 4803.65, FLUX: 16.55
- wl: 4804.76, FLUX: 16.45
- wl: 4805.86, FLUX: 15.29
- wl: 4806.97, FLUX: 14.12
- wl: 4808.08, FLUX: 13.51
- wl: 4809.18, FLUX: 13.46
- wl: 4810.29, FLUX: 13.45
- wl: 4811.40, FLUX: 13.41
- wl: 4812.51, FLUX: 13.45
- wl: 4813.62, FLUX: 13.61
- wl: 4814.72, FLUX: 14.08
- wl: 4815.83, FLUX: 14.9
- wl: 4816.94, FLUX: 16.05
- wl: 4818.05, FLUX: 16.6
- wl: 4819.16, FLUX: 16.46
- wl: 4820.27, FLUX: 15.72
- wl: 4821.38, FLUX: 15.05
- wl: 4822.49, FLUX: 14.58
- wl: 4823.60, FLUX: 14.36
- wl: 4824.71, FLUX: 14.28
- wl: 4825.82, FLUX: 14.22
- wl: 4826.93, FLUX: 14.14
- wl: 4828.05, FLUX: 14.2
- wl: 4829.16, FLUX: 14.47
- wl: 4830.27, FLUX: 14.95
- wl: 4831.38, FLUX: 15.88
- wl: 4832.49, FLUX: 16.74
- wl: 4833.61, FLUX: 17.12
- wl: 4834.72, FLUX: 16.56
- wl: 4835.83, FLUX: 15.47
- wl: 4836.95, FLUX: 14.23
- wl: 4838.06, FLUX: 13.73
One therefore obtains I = 0.8 angstroms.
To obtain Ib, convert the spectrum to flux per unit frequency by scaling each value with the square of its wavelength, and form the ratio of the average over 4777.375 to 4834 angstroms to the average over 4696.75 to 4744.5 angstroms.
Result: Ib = 1.14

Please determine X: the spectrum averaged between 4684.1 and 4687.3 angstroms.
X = 10.1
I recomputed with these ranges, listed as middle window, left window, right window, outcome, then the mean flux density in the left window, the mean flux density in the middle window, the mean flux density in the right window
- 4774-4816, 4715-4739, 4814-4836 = 2.7 angstroms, 12.8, 13.6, 15.3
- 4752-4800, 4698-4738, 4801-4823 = 5.7 angstroms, 13.1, 12.5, 14.9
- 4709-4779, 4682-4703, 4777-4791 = 3.5 angstroms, 11.6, 12.4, 14.3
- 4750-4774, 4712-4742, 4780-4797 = 3.3 angstroms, 12.9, 12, 14.8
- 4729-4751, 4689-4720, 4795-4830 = 1.2 angstroms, 12.9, 12.6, 14.5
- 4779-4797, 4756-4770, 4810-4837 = -1.4 angstroms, 12.3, 14.5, 15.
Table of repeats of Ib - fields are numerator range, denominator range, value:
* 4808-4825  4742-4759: 1.11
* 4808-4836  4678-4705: 1.31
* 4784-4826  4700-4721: 1.15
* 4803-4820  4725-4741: 1.23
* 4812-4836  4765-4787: 1.42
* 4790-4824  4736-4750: 1.12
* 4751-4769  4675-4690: 1.14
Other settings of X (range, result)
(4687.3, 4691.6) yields 10.3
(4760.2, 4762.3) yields 14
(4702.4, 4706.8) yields 13.4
